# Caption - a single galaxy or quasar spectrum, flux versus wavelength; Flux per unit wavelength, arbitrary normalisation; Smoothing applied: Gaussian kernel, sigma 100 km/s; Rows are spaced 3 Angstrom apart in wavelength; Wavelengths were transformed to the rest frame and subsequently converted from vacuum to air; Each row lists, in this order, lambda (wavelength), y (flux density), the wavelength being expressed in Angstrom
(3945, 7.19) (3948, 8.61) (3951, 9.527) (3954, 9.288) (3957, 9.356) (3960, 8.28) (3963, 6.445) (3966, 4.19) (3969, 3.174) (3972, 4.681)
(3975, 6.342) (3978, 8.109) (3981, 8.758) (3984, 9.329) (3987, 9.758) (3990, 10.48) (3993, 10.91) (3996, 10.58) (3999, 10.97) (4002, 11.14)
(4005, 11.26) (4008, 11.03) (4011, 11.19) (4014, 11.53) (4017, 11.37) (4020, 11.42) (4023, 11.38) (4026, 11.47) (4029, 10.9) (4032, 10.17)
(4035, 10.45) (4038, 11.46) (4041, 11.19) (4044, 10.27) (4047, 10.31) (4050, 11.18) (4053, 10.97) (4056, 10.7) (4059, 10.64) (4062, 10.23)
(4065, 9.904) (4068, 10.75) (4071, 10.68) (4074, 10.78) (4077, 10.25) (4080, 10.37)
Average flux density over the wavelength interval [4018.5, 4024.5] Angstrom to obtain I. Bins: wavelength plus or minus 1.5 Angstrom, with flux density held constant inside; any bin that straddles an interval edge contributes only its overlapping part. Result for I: 11.4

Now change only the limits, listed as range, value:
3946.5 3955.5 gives 9.14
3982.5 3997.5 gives 10.2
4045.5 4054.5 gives 10.8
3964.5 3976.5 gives 4.6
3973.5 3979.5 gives 7.23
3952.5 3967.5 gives 7.51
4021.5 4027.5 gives 11.4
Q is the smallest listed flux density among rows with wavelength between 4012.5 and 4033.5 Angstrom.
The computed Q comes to 10.17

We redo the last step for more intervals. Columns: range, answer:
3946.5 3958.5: 8.61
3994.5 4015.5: 10.58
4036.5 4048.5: 10.27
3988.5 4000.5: 10.48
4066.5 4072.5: 10.68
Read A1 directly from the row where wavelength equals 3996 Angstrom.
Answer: 10.58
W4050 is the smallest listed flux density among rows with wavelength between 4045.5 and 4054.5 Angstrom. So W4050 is 10.31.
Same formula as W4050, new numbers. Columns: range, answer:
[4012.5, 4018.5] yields 11.37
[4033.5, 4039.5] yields 10.45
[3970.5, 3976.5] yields 4.681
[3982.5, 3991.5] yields 9.329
